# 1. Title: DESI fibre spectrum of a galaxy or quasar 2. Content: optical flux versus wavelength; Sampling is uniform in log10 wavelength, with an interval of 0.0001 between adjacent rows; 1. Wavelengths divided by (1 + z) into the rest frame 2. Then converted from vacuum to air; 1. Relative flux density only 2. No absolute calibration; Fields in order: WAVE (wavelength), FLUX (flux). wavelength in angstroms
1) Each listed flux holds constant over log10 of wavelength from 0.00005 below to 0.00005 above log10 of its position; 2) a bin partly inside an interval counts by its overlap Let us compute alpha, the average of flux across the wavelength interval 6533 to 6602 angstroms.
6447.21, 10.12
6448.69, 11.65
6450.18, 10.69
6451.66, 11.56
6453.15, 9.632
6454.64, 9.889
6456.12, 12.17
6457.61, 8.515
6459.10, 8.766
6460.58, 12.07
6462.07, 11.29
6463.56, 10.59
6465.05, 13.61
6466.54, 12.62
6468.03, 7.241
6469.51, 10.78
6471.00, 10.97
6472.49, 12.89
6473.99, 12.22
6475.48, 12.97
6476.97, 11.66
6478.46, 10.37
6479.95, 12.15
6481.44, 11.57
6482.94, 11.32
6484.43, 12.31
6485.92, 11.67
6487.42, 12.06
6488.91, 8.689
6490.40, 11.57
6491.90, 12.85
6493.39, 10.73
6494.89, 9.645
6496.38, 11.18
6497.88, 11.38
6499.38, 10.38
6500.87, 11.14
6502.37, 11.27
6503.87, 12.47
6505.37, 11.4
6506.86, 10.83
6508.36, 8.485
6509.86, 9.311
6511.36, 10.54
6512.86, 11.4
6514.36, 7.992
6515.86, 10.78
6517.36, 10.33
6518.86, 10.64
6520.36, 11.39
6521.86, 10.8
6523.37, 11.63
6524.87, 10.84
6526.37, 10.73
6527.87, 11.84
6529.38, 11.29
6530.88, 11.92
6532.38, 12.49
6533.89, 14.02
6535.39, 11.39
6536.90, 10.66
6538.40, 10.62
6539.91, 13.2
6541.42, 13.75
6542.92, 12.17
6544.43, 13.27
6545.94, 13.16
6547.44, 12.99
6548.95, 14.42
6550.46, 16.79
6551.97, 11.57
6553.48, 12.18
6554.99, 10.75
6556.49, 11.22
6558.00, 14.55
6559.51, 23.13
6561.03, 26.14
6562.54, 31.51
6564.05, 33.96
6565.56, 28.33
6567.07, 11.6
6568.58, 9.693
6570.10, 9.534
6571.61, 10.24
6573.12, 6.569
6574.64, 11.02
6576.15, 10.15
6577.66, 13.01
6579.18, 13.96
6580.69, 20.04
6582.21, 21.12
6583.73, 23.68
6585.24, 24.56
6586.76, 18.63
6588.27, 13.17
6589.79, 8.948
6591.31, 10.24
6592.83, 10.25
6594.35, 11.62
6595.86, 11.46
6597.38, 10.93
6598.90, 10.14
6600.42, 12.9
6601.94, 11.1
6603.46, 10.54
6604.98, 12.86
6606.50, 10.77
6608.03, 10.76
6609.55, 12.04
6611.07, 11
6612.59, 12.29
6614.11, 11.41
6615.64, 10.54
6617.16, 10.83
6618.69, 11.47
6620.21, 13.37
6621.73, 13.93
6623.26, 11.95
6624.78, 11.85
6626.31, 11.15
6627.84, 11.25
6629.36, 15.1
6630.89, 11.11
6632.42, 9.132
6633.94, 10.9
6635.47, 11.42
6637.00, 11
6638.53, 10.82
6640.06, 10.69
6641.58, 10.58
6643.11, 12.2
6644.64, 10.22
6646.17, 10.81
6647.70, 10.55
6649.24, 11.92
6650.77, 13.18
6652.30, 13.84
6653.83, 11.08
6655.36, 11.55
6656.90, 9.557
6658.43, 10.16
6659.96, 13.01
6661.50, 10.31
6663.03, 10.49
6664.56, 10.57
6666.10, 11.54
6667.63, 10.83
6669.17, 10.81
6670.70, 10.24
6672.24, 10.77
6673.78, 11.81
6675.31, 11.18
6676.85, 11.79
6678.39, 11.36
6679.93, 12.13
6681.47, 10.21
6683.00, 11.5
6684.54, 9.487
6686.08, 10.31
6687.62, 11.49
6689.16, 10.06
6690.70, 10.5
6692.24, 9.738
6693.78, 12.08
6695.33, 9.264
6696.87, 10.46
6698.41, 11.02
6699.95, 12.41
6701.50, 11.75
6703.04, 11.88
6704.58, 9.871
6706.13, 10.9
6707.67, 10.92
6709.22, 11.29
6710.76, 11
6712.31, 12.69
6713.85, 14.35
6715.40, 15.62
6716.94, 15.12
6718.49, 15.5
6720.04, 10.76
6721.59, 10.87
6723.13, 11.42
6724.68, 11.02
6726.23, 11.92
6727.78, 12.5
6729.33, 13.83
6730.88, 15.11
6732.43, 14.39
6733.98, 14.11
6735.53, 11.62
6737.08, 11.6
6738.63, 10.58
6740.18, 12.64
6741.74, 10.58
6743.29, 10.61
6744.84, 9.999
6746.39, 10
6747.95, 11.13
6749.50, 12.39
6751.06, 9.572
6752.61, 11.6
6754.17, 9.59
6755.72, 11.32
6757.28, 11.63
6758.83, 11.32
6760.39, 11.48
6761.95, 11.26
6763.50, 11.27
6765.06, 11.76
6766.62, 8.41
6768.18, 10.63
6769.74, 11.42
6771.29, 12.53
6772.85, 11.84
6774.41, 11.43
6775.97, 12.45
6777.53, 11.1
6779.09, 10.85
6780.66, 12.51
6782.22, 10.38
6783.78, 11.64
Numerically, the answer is 14.7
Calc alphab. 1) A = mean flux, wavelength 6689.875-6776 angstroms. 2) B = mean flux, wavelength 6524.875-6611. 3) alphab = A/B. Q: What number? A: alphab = 0.8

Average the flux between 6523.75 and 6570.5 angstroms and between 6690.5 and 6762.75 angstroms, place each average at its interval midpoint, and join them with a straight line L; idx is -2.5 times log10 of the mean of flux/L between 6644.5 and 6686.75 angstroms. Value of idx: 0.15 mag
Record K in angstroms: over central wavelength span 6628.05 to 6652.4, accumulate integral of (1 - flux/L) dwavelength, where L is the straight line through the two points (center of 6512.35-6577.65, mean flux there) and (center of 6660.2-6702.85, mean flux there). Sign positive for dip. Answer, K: 0.7 angstroms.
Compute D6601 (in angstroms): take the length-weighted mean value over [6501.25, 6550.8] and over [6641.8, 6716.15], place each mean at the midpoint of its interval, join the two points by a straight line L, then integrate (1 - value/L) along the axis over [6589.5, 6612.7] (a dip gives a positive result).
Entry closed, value 0.63 angstroms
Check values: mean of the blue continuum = 11.6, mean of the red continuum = 11.3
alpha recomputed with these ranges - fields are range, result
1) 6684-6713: 10.9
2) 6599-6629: 11.7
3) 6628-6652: 11.4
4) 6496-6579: 13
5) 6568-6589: 14.7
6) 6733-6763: 11.2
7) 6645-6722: 11.4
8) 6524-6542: 11.9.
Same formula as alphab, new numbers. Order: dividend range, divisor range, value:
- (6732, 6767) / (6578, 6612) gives 0.82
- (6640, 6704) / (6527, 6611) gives 0.78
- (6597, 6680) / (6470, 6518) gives 1.03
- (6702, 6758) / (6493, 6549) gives 1.05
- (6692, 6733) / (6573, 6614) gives 0.92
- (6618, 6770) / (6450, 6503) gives 1.03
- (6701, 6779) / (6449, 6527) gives 1.07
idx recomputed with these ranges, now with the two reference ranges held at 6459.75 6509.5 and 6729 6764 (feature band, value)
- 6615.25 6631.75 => -0.057 mag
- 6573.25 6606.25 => -0.194 mag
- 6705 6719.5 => -0.121 mag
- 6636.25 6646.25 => 0.054 mag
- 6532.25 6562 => -0.234 mag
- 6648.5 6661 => -0.025 mag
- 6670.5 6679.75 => 0.021 mag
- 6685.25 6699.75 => 0.091 mag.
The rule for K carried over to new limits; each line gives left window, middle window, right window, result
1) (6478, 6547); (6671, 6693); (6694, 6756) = 1.6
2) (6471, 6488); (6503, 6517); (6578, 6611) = 2.3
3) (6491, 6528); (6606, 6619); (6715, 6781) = 0.0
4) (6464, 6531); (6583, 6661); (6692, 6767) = -4.2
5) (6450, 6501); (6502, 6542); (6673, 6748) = 0.2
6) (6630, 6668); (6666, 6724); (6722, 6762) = -0.3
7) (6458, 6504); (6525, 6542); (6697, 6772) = -0.8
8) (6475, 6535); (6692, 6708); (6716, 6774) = 0.9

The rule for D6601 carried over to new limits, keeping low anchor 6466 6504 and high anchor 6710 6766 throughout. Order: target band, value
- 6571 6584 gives -2.9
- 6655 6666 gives 0.9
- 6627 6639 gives 0.4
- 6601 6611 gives 0.2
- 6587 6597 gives 0.2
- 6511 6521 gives 0.8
